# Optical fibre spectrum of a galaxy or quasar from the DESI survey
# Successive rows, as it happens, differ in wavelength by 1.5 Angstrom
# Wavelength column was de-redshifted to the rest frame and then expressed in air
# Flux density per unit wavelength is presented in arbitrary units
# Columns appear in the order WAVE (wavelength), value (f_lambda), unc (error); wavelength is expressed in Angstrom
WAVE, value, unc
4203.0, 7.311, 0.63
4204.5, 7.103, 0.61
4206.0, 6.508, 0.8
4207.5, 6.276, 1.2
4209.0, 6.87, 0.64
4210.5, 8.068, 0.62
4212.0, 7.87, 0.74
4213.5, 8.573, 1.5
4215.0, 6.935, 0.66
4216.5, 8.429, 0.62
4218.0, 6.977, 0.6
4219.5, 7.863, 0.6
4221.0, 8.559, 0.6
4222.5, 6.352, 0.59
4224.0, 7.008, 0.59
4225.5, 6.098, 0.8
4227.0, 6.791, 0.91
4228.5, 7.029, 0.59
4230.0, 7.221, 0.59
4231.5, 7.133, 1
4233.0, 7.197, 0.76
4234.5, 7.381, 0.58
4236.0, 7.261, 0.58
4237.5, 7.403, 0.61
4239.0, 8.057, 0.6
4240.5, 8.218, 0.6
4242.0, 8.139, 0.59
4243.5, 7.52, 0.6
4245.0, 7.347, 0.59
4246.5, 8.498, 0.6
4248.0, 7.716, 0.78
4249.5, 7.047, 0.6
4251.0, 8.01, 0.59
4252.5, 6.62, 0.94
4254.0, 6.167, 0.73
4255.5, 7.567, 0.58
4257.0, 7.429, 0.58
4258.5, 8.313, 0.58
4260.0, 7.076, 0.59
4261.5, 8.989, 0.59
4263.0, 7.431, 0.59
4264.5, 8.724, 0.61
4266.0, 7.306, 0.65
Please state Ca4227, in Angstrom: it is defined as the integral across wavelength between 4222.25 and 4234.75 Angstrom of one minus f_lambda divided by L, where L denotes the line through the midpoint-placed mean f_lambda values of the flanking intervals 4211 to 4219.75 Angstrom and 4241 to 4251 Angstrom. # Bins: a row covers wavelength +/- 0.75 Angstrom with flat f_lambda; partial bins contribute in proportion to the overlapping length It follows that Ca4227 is 1.4 Angstrom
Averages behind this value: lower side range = 7.78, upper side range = 7.75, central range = 6.92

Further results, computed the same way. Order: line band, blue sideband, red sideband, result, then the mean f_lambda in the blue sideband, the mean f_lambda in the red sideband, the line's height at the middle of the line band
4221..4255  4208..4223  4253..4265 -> 1.5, 7.65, 7.67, 7.66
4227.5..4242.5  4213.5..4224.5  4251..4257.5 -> -0.4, 7.53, 7.05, 7.31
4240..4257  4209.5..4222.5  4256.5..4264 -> 0.8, 7.8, 7.89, 7.87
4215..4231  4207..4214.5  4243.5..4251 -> 0.8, 7.55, 7.67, 7.59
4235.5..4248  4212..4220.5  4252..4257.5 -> -1.0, 7.79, 6.94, 7.23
